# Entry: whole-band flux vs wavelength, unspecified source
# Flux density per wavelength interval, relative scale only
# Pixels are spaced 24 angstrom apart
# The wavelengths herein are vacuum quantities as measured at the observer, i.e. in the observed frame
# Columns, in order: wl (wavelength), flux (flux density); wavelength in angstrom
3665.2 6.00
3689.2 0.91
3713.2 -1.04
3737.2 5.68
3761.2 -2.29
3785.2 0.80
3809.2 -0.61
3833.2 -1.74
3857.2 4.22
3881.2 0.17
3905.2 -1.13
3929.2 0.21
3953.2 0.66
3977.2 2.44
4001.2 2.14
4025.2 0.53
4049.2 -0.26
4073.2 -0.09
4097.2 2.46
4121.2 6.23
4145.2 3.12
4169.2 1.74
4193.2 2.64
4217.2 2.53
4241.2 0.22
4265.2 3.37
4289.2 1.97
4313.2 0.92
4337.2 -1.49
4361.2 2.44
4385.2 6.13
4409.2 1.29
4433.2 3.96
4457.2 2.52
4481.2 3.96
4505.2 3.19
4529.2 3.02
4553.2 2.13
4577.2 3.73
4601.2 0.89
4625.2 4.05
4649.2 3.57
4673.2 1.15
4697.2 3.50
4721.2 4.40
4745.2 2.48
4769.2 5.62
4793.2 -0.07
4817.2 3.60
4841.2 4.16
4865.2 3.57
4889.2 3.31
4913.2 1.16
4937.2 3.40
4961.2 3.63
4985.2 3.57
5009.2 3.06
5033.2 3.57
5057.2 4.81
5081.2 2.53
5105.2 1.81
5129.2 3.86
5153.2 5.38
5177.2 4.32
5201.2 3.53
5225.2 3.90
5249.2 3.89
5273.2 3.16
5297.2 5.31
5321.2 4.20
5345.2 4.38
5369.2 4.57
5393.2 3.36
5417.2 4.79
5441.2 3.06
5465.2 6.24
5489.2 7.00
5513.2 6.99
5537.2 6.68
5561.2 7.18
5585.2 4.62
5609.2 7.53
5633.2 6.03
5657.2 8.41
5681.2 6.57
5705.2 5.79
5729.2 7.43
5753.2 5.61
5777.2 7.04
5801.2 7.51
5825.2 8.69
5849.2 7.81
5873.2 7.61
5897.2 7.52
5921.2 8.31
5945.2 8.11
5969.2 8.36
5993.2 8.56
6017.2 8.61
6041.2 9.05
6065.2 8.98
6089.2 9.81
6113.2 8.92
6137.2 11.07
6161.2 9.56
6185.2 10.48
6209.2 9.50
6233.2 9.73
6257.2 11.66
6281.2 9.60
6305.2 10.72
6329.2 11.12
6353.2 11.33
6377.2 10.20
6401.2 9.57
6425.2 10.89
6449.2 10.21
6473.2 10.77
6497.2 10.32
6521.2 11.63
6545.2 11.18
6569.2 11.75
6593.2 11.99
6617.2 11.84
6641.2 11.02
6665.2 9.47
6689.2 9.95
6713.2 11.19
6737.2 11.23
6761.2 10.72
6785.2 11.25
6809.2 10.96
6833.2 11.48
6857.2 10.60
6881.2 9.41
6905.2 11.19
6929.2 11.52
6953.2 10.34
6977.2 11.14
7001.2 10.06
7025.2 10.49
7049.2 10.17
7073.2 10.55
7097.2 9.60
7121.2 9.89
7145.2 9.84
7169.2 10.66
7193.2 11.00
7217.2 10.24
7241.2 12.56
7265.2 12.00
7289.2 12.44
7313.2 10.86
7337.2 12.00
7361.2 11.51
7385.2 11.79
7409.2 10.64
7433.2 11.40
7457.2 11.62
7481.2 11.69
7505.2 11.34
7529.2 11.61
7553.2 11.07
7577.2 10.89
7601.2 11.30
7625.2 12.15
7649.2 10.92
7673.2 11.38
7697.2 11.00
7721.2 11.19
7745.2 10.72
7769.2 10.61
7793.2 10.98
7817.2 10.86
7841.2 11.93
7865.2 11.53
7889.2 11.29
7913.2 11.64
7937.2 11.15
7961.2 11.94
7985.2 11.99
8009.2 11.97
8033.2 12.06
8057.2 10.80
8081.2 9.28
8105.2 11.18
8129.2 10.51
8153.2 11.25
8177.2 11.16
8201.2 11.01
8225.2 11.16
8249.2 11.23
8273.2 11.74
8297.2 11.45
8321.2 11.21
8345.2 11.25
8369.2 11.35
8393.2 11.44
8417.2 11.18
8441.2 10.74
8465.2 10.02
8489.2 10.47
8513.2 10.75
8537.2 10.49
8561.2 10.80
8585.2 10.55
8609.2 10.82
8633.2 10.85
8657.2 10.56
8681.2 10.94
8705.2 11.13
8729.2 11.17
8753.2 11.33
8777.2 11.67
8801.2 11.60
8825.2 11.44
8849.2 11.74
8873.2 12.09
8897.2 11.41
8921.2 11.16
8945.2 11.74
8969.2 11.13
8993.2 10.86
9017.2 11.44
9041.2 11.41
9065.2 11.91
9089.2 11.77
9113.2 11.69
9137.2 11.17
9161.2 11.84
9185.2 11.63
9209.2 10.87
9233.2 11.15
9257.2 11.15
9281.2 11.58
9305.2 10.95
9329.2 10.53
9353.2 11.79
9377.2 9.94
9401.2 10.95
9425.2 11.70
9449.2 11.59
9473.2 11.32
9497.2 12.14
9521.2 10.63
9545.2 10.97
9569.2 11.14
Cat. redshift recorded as 0.37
